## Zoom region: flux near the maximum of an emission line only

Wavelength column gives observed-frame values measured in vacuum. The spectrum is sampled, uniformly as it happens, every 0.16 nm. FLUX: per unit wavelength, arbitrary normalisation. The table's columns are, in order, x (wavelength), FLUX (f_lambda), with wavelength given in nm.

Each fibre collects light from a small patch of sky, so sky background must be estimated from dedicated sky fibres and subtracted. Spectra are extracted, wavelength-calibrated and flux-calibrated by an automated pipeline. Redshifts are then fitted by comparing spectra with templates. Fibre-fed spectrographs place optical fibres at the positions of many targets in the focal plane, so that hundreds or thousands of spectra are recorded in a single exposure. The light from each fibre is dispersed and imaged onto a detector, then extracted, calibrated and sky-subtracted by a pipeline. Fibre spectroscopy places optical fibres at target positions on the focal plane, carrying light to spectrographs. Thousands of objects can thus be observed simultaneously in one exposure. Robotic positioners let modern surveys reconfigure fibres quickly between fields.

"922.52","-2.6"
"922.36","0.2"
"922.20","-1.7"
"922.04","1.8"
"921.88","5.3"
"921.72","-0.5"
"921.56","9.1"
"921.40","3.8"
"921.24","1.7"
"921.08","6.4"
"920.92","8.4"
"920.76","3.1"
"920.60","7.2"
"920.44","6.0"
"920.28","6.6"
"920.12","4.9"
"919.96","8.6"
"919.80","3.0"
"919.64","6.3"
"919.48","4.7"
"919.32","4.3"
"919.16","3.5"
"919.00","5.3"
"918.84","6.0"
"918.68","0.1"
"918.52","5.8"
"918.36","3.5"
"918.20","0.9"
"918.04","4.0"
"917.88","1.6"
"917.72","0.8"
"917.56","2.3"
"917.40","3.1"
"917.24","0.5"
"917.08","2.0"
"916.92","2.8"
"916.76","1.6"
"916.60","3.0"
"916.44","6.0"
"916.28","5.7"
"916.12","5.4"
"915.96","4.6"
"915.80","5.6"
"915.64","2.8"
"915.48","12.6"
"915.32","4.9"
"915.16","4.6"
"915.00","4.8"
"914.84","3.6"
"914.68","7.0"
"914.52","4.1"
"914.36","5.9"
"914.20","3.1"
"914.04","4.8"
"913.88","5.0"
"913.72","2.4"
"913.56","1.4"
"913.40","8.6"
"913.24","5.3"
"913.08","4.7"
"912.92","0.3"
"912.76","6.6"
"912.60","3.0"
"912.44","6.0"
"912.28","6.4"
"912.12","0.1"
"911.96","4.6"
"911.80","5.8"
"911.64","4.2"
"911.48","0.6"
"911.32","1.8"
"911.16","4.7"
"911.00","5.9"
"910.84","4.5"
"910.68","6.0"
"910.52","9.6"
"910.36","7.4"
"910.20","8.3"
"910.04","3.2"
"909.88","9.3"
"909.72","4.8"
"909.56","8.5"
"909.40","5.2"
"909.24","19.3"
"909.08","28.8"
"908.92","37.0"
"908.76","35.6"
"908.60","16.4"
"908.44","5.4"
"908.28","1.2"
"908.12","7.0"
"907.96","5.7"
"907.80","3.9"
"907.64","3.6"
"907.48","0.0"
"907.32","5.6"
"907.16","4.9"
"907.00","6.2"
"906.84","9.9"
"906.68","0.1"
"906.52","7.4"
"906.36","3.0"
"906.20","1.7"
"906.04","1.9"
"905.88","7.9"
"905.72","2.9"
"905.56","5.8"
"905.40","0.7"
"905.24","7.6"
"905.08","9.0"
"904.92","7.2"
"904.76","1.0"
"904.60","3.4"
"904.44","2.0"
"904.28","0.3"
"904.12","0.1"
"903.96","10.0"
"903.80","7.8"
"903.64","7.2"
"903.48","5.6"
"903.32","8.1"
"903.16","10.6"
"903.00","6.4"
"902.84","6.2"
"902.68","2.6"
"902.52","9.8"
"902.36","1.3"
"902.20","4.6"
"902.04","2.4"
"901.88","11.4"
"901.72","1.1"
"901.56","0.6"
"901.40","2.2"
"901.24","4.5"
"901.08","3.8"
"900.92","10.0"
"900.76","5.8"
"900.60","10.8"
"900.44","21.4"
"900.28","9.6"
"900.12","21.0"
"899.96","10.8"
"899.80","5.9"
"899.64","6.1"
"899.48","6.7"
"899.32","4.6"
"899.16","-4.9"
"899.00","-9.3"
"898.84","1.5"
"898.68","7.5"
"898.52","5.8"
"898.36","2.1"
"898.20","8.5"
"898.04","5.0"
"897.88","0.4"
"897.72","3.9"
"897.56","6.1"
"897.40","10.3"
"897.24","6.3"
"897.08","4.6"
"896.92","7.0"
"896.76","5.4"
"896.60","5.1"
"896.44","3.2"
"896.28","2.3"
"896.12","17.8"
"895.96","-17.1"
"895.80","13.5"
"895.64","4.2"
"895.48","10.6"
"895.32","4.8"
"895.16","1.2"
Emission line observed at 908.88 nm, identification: [O III] 5007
